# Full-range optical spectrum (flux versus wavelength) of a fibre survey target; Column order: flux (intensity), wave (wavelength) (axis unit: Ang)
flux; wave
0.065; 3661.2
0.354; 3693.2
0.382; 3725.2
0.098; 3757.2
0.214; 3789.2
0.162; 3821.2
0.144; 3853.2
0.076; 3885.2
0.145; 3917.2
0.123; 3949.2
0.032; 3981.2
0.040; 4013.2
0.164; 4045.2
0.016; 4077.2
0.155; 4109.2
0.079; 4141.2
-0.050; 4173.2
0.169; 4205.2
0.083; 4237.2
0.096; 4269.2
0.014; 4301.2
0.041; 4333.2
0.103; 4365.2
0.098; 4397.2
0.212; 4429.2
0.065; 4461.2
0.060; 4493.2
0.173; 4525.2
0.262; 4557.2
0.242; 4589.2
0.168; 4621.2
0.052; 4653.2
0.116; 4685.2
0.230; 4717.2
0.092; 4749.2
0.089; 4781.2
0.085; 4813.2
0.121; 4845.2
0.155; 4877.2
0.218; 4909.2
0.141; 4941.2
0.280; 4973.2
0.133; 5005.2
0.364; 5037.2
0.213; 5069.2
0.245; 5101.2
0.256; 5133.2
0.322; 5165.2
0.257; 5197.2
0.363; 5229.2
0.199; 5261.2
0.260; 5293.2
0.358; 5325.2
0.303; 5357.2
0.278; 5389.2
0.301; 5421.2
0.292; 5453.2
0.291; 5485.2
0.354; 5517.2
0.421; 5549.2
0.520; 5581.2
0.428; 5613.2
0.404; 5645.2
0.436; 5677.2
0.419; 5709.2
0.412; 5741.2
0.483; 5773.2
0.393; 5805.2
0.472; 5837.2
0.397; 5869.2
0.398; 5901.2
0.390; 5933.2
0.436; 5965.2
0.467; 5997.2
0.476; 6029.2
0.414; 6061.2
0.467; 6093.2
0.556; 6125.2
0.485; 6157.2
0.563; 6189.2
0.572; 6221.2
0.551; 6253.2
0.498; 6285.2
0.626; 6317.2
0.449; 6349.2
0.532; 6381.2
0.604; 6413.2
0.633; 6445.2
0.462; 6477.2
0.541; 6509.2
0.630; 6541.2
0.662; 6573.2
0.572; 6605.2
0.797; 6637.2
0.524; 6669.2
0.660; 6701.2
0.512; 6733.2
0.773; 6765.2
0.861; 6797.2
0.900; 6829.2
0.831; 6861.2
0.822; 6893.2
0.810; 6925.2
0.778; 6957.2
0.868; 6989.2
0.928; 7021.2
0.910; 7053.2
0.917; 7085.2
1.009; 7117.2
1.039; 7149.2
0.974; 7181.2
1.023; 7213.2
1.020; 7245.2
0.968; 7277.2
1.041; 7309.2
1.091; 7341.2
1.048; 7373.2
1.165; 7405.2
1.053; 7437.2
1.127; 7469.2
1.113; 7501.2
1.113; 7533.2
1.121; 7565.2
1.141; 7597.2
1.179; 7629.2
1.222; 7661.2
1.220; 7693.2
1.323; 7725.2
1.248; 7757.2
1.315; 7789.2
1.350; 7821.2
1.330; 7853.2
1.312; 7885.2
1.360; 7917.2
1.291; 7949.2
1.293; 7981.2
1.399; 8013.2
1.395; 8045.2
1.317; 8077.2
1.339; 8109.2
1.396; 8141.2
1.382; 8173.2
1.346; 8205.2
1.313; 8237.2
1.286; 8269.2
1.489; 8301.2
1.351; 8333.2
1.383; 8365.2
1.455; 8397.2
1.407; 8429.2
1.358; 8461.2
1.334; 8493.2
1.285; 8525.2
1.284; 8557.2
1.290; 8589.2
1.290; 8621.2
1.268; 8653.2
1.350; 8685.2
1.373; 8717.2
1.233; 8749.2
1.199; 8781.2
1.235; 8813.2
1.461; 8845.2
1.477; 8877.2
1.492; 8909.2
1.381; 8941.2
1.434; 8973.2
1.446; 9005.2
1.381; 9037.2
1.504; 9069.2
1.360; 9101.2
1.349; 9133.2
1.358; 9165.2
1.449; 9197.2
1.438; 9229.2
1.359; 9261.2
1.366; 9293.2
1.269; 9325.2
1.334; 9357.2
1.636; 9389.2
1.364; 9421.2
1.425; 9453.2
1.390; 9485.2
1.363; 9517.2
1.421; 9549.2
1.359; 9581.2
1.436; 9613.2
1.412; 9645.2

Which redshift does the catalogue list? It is 0.69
